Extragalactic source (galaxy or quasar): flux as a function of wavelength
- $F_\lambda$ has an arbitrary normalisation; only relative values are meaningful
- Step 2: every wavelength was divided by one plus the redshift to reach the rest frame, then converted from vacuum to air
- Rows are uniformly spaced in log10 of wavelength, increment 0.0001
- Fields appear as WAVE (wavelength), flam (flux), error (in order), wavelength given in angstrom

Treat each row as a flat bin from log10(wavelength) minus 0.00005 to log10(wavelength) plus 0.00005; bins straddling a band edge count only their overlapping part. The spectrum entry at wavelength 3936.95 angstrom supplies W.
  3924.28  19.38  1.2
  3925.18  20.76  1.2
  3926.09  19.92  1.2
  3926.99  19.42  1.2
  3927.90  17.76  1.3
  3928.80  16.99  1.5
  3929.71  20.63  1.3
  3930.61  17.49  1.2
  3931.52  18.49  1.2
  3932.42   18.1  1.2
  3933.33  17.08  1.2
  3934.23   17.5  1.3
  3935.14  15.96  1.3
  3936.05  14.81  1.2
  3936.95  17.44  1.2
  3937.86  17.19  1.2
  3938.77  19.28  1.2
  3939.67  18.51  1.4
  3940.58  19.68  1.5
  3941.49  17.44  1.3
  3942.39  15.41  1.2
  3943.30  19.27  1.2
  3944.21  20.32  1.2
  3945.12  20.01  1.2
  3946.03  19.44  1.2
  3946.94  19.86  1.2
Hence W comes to 17.44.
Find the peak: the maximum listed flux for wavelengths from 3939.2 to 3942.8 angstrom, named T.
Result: 19.68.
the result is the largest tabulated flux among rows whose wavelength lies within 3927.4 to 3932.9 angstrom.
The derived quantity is 20.63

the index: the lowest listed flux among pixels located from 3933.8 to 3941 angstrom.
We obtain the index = 14.81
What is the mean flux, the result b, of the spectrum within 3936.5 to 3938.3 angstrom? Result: 17.3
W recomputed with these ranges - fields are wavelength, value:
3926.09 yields 19.92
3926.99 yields 19.42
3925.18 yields 20.76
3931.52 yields 18.49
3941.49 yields 17.44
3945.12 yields 20.01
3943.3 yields 19.27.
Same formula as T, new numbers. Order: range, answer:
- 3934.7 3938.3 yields 17.44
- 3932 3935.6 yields 18.1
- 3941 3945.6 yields 20.32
